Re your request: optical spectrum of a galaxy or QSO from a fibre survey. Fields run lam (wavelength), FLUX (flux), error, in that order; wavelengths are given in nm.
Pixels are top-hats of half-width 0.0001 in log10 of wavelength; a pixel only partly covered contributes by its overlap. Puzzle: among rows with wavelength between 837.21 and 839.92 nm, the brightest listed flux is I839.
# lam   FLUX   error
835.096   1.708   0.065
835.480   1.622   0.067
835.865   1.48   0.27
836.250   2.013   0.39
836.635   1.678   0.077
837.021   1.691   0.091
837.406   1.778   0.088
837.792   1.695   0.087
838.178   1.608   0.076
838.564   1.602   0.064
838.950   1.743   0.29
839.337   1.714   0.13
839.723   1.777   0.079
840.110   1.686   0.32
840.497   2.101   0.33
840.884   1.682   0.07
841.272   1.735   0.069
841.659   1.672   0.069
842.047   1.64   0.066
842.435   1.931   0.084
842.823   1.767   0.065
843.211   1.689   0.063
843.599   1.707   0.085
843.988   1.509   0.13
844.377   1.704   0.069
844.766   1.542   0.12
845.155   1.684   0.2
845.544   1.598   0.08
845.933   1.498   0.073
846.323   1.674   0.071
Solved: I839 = 1.778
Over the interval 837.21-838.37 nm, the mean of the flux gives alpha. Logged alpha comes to 1.69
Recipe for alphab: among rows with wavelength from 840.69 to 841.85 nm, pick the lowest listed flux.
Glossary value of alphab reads 1.672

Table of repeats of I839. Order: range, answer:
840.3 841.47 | 2.101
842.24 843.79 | 1.931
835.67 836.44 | 2.013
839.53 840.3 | 1.777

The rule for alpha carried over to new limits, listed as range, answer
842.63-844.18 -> 1.67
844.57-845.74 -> 1.61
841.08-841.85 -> 1.7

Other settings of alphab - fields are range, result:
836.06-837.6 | 1.678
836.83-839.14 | 1.602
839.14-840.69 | 1.686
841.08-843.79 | 1.64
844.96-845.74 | 1.598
